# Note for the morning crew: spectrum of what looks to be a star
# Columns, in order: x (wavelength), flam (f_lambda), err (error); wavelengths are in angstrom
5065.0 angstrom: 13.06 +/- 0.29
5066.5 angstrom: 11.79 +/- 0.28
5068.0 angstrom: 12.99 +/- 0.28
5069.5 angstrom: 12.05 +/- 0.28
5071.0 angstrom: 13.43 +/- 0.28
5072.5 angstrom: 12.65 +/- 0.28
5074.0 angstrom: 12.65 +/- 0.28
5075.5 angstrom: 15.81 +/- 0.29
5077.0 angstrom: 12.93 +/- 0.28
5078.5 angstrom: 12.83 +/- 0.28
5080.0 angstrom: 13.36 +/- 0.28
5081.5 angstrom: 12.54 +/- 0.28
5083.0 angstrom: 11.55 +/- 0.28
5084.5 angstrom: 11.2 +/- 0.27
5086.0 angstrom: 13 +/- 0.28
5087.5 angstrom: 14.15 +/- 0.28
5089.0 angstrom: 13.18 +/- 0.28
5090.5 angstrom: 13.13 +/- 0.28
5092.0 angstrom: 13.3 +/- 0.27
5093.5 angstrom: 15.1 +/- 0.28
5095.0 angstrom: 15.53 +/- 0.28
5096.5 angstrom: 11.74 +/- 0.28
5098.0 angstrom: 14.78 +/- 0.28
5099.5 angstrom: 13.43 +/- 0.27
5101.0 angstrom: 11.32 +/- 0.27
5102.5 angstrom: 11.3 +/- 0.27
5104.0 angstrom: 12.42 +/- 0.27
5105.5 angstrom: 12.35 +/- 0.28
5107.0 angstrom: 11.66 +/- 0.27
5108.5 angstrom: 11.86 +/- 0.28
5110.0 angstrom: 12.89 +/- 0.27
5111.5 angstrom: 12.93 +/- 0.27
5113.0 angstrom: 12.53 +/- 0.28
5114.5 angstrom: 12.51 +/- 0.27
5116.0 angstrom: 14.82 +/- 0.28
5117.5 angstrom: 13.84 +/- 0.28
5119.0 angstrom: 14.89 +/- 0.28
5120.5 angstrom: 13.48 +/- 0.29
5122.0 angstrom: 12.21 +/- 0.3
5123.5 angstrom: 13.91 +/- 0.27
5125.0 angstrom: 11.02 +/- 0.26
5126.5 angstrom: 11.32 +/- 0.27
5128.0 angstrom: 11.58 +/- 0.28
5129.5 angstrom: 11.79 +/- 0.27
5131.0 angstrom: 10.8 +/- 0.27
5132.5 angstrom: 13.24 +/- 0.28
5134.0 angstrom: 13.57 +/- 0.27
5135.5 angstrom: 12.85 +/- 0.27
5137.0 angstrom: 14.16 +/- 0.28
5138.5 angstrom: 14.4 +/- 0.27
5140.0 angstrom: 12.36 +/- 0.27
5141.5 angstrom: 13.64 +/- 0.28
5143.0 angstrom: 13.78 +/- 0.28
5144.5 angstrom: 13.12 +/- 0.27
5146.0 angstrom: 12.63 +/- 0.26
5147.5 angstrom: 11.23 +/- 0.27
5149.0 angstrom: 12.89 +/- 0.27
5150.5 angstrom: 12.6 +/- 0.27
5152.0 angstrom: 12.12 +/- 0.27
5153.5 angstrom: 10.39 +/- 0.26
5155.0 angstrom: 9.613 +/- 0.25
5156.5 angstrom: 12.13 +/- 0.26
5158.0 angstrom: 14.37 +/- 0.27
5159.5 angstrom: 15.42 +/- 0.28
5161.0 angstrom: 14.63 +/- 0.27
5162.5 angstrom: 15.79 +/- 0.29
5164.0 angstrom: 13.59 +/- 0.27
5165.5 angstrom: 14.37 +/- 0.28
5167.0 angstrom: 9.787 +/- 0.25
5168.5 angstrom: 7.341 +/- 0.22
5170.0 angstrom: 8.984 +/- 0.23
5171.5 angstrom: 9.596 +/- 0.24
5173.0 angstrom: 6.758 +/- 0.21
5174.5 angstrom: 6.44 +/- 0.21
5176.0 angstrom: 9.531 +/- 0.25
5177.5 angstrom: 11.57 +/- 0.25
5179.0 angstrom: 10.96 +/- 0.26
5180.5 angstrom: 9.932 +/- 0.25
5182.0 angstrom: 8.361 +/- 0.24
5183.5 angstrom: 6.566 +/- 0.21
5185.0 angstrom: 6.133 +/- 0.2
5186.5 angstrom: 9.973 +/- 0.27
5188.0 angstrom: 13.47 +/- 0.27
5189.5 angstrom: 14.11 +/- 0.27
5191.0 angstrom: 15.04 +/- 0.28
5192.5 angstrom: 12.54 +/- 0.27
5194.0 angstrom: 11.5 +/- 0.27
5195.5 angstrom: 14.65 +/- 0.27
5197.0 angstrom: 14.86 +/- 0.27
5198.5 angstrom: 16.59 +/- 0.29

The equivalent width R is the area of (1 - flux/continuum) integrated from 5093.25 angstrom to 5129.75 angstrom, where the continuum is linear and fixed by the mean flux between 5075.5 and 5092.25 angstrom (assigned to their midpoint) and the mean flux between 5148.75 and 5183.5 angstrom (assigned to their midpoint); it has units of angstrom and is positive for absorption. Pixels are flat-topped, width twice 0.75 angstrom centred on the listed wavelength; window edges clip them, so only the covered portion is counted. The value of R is -1.5 angstrom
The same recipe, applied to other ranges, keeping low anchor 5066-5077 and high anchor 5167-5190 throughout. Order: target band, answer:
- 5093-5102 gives -1.0 angstrom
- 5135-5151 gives -3.8 angstrom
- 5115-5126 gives -2.0 angstrom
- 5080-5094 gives -0.5 angstrom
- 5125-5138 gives -1.7 angstrom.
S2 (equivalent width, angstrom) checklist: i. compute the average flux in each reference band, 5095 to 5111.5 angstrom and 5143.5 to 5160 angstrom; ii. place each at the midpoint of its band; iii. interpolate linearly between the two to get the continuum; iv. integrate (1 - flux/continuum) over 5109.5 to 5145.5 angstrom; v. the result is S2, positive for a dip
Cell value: -1.5 angstrom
